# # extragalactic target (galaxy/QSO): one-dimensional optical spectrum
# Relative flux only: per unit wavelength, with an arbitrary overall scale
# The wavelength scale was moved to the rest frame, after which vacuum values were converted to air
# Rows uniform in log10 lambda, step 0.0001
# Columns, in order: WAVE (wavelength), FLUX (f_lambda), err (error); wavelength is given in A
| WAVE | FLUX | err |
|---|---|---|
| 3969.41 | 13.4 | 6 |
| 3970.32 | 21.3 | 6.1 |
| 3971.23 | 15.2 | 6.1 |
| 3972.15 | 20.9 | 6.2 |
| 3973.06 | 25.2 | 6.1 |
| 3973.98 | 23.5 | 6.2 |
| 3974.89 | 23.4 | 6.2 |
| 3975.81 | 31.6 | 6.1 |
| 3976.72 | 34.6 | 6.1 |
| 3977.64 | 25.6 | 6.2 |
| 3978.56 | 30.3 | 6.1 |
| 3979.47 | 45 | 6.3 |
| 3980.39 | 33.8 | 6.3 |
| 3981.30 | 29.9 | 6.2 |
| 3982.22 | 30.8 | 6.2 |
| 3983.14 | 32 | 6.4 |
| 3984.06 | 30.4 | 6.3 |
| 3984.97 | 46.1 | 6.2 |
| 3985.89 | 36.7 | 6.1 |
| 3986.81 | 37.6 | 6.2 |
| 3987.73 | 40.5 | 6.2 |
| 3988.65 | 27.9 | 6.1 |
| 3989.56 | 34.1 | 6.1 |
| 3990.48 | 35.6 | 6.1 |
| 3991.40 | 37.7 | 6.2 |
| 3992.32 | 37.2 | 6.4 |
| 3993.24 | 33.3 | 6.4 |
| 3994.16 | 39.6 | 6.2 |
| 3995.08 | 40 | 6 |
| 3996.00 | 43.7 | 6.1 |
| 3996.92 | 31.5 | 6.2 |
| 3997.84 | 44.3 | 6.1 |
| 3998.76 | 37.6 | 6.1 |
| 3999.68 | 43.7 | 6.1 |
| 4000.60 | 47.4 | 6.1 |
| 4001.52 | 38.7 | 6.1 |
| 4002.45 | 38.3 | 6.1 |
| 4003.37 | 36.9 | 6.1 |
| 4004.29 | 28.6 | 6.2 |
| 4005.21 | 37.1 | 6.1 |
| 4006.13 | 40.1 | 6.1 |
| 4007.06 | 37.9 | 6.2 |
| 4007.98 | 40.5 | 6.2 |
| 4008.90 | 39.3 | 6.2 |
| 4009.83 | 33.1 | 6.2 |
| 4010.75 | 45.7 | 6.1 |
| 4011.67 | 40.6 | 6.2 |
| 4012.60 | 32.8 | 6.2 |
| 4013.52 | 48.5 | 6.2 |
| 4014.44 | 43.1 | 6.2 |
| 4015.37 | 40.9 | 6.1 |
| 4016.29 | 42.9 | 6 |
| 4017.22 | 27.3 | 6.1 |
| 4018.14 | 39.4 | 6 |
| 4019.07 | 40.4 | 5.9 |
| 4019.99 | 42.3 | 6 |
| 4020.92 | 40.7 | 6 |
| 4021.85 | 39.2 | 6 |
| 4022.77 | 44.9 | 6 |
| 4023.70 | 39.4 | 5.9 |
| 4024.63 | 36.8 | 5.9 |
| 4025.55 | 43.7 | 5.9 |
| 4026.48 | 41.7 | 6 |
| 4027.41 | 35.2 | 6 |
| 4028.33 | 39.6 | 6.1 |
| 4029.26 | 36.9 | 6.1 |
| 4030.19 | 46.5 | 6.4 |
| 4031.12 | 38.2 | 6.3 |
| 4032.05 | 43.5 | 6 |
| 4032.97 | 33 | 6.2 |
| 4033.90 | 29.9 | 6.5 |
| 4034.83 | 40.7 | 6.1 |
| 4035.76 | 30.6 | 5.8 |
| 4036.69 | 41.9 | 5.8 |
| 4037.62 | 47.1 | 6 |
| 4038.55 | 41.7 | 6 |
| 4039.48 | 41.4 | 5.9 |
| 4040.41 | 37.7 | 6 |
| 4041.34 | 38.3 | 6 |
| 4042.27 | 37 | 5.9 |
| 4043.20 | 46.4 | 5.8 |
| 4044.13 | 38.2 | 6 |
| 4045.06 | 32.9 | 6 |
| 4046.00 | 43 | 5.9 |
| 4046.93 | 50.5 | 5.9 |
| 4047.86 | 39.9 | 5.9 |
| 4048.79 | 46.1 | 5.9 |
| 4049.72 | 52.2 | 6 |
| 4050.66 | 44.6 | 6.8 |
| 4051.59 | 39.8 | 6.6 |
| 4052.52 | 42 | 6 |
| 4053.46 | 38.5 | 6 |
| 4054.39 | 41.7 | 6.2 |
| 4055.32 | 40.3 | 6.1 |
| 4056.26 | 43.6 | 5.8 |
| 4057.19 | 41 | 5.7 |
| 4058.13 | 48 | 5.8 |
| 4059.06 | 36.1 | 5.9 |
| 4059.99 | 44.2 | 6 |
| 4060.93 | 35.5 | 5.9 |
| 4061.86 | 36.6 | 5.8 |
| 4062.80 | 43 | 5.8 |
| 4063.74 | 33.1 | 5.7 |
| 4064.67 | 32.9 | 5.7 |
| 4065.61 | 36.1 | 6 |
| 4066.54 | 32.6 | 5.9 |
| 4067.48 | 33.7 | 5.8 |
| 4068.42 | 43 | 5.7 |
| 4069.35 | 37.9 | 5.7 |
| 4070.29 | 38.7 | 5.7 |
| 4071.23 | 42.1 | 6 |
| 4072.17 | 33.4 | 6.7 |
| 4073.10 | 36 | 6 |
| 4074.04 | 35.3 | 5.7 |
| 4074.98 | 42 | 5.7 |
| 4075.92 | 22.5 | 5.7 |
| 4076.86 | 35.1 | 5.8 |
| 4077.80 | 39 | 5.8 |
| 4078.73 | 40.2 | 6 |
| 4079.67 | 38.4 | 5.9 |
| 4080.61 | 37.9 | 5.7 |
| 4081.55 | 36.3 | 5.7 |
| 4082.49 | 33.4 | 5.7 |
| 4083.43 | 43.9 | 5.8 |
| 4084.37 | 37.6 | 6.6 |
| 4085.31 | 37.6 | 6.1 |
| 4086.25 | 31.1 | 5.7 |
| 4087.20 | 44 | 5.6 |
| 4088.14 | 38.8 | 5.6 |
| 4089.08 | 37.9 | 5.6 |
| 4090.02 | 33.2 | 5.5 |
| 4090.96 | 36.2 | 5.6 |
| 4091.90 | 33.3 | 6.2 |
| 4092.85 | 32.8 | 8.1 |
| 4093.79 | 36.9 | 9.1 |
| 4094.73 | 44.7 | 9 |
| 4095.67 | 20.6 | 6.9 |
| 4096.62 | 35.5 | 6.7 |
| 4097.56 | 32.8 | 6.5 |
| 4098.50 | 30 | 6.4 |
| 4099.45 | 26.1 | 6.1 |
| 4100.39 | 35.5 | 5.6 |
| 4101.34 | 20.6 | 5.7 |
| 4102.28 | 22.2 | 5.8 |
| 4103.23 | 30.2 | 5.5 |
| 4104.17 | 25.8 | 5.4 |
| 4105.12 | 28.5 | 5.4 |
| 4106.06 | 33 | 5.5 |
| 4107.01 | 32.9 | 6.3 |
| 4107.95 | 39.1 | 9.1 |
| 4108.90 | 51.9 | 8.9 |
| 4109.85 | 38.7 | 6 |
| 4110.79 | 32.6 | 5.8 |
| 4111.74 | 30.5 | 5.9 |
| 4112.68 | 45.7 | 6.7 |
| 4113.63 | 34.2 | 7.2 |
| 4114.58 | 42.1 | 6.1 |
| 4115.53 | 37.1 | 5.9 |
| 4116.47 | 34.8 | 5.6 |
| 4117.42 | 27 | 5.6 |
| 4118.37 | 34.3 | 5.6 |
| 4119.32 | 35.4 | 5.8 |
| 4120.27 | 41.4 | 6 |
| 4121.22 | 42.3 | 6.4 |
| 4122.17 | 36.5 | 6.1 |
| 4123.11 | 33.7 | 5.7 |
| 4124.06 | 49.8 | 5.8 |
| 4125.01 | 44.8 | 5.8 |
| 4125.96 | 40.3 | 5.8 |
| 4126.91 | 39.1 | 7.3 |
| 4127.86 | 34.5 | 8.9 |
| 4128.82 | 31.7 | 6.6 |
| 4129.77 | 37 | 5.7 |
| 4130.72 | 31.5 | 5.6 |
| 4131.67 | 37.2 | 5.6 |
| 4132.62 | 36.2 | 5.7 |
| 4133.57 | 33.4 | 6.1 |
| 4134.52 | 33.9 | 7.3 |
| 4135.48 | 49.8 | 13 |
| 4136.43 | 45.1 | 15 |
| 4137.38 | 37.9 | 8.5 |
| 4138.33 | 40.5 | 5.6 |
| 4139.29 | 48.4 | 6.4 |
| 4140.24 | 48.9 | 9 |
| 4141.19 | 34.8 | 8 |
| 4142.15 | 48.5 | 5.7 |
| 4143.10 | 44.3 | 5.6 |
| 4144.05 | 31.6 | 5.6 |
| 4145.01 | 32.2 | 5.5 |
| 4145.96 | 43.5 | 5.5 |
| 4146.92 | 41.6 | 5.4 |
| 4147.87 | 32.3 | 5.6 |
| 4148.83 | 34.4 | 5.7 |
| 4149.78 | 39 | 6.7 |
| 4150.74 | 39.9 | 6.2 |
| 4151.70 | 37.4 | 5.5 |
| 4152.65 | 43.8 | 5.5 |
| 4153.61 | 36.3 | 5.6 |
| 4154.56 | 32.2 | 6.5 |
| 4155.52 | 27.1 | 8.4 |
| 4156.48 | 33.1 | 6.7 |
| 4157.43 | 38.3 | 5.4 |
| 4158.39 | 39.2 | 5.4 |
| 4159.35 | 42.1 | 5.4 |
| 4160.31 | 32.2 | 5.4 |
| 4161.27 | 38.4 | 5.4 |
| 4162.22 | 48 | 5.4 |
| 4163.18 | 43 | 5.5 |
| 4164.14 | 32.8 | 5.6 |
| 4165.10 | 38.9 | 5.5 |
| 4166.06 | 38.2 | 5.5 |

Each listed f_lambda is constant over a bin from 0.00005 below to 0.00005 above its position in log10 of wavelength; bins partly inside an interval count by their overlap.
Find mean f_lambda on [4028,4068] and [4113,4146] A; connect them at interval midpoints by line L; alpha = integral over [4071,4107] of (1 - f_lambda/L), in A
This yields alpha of 4.72 A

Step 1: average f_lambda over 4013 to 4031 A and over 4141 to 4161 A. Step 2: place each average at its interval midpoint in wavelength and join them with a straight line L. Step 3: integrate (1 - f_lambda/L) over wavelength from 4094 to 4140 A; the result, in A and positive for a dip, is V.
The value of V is 2.51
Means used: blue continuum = 40.4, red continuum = 37.4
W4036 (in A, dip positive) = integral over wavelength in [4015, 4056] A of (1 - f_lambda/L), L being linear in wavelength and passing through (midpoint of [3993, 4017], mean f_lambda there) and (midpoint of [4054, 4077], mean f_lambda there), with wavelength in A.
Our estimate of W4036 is -1.9 A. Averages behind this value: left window 39.4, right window 37.8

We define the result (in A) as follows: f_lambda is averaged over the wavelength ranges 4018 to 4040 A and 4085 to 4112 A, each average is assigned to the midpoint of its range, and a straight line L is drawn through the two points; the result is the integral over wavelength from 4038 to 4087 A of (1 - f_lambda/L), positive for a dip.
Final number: -3.04 A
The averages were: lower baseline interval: 39.8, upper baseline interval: 33.5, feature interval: 39.1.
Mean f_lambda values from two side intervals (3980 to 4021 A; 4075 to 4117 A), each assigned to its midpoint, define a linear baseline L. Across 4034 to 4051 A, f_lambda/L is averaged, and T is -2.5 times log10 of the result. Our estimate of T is -0.135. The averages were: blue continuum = 37.9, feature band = 41.4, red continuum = 34.9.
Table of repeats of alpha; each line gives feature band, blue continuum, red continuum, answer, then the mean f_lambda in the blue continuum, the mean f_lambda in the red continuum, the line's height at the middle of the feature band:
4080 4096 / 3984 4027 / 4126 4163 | 0.9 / 38.9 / 38.4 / 38.6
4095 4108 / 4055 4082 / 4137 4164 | 3.0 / 37.7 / 38.8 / 38.2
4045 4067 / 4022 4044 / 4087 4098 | -1.6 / 39.6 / 35.4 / 38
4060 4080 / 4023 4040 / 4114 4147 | 1.3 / 39.4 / 38.8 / 39.2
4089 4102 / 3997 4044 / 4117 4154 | 2.3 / 39.5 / 38.7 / 39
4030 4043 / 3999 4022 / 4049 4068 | 0.2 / 39.4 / 39.9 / 39.6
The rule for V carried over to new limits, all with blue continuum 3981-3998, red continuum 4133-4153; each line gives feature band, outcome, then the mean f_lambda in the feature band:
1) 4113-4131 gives 0.97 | 37.4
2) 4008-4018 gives -0.74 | 39.5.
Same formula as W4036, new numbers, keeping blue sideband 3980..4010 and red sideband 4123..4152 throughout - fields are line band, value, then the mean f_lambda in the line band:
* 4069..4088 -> 0.6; 37.1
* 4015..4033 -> -1.1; 39.8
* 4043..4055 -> -1.5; 42.6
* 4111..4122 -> 0.6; 36.7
